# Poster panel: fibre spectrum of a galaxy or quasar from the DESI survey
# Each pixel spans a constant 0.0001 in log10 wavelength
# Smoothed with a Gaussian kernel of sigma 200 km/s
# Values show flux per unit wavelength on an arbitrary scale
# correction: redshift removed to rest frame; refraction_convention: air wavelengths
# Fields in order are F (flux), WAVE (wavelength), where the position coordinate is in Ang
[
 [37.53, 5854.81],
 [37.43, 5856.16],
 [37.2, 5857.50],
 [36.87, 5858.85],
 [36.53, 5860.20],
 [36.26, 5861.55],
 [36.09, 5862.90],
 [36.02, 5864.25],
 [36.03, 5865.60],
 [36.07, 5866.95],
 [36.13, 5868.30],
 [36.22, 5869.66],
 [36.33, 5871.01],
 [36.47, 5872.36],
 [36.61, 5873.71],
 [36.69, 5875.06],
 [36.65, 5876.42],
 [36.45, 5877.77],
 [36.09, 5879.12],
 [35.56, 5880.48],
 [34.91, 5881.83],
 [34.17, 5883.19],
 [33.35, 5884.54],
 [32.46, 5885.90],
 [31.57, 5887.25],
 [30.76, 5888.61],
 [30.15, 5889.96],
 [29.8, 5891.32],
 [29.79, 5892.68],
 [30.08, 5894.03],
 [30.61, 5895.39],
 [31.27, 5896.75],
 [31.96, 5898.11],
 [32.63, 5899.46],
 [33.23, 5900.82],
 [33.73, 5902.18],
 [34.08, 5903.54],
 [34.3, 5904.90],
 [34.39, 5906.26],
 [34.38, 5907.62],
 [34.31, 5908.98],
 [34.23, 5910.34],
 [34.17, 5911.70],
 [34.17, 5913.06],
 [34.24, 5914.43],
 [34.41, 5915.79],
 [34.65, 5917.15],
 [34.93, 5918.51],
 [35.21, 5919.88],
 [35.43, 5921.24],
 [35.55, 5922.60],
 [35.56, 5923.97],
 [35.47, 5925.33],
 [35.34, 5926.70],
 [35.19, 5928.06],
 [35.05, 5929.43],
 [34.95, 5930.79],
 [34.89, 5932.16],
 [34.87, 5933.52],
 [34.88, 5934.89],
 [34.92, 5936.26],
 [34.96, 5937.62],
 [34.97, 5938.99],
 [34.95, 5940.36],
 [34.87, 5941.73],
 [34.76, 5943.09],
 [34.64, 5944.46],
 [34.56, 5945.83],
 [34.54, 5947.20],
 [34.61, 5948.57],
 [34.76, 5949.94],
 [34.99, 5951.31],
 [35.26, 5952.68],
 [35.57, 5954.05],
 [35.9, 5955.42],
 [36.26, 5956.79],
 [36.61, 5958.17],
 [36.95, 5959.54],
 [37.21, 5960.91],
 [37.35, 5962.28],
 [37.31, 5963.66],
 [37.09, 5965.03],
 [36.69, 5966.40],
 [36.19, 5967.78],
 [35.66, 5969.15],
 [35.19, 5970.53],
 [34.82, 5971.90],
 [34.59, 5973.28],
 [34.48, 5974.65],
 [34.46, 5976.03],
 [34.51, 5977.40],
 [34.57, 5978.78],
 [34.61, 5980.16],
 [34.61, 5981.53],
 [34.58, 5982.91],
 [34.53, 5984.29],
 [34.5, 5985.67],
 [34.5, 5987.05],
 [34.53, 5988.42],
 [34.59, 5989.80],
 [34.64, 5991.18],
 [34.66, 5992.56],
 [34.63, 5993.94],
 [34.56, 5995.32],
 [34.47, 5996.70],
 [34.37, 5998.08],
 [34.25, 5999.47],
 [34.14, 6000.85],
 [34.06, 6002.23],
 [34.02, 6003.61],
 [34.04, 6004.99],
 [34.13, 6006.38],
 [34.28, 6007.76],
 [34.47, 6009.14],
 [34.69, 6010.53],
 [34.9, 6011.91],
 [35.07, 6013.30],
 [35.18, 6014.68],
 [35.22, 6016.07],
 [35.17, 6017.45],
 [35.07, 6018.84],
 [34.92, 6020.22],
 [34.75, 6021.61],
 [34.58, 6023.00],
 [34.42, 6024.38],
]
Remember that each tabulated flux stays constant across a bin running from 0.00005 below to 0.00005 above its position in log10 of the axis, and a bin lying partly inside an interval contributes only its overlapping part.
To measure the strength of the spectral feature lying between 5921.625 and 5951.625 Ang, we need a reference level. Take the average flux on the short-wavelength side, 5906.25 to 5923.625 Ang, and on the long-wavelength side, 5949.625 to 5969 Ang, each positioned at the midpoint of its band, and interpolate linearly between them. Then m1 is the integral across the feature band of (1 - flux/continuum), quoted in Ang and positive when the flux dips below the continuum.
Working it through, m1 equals 0.4 Ang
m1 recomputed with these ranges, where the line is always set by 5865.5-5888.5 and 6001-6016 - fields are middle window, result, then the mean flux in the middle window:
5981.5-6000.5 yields 0.0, 34.5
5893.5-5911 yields 1.0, 33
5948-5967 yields -0.8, 36.2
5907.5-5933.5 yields 0.1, 34.9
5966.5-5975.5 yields -0.1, 35.2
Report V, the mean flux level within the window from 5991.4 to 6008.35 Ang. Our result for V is 34.3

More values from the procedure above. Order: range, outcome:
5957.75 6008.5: 35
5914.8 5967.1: 35.4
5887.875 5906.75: 31.9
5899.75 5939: 34.7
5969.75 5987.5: 34.6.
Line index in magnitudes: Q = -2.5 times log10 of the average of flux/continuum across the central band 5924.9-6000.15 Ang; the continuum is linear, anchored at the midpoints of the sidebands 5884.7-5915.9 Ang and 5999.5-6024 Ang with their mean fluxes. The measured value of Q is -0.04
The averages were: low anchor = 32.6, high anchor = 34.6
